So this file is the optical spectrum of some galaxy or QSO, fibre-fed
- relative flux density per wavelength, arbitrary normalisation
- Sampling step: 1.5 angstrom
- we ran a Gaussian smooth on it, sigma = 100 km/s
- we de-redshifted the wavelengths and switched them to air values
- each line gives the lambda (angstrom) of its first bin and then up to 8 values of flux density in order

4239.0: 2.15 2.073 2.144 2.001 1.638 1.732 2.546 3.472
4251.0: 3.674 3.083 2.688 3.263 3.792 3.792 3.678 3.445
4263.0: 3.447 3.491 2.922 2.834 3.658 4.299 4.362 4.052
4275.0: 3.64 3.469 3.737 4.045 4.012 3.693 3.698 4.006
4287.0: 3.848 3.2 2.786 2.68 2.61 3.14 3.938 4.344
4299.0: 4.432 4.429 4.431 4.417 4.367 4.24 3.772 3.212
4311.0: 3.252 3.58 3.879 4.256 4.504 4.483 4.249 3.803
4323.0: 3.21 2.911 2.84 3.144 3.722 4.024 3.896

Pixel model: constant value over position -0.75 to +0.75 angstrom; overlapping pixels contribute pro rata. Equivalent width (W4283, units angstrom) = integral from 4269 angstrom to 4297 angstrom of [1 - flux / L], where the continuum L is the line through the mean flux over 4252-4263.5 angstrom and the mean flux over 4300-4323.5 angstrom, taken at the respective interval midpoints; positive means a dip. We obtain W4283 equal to 0.4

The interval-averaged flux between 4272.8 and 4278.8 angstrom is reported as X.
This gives 3.72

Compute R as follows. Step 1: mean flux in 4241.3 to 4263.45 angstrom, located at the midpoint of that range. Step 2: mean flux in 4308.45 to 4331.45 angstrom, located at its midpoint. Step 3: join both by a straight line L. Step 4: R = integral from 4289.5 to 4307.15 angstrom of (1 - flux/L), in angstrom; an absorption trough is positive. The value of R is -1.9 angstrom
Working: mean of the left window 2.95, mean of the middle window 3.83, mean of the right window 3.67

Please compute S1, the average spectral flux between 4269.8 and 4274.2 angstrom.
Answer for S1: 4.24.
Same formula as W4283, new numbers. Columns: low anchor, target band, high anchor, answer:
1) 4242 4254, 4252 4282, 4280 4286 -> -3.1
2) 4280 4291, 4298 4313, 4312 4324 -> -0.8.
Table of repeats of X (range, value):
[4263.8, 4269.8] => 3.23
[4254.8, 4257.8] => 3.54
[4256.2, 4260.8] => 3.75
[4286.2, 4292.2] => 3.14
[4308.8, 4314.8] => 3.49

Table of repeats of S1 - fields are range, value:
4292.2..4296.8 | 3.24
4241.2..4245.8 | 1.93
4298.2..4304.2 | 4.43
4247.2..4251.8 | 3.21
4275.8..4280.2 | 3.75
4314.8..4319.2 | 4.42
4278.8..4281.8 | 4.02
